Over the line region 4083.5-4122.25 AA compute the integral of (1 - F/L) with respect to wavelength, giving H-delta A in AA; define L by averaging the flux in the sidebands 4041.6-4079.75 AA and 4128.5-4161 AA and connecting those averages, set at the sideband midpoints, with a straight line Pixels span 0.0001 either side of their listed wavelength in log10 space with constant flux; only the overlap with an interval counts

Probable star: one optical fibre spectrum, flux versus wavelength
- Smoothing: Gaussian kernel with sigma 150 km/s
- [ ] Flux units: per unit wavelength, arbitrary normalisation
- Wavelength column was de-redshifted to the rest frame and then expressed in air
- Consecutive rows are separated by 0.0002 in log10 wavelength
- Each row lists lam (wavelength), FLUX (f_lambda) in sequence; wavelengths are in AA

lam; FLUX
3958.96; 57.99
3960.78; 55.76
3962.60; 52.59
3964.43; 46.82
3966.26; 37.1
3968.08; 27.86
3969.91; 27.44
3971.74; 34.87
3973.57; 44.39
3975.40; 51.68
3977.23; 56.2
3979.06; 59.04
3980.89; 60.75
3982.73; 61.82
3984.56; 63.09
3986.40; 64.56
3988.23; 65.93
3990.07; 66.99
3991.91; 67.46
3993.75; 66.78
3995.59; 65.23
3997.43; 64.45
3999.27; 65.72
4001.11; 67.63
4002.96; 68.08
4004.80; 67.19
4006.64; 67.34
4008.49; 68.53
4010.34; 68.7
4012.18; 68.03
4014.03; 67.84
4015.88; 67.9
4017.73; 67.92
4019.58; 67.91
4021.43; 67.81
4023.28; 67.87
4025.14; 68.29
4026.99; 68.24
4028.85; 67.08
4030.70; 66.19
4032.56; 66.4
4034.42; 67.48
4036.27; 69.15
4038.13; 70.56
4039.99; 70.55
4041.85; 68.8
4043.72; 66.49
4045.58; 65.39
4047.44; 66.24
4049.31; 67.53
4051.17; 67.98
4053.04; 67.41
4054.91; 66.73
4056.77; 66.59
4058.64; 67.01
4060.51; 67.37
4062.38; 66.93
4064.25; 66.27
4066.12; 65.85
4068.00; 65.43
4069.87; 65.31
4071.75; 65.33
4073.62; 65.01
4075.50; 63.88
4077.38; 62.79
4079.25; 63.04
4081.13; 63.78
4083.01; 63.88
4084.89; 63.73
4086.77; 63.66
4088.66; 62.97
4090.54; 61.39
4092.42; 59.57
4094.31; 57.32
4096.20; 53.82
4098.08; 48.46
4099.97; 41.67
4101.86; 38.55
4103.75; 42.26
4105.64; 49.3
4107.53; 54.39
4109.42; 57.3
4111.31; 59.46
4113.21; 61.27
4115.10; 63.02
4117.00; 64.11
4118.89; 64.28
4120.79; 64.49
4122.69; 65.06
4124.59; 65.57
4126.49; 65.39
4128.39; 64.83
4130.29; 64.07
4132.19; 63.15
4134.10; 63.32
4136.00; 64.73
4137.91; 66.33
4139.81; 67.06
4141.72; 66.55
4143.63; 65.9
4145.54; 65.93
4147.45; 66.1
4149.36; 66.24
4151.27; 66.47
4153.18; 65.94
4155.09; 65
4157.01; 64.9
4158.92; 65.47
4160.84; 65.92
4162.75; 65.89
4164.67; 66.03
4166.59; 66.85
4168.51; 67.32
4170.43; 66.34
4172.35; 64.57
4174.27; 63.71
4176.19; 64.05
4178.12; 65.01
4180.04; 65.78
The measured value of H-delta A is 5.3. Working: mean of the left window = 66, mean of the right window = 65.4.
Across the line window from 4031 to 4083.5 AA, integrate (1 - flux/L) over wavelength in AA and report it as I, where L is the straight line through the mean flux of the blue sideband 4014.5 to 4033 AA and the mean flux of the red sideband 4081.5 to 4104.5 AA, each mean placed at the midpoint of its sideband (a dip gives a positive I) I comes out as -4.2 AA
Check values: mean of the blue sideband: 67.6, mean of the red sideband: 55.1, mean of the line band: 66.4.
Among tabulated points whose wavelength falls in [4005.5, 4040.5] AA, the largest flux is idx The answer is 70.56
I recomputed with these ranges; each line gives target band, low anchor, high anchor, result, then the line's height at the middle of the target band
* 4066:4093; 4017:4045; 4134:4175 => 1.4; 67.2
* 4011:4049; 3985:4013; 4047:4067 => -0.5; 66.9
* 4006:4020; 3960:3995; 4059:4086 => -2.5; 57.7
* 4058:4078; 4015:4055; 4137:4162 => 0.5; 67.2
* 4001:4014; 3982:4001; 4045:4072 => -0.5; 65.6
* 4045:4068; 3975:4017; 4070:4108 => -2.6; 60.1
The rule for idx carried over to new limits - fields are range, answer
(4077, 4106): 63.88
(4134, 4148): 67.06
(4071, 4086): 65.33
